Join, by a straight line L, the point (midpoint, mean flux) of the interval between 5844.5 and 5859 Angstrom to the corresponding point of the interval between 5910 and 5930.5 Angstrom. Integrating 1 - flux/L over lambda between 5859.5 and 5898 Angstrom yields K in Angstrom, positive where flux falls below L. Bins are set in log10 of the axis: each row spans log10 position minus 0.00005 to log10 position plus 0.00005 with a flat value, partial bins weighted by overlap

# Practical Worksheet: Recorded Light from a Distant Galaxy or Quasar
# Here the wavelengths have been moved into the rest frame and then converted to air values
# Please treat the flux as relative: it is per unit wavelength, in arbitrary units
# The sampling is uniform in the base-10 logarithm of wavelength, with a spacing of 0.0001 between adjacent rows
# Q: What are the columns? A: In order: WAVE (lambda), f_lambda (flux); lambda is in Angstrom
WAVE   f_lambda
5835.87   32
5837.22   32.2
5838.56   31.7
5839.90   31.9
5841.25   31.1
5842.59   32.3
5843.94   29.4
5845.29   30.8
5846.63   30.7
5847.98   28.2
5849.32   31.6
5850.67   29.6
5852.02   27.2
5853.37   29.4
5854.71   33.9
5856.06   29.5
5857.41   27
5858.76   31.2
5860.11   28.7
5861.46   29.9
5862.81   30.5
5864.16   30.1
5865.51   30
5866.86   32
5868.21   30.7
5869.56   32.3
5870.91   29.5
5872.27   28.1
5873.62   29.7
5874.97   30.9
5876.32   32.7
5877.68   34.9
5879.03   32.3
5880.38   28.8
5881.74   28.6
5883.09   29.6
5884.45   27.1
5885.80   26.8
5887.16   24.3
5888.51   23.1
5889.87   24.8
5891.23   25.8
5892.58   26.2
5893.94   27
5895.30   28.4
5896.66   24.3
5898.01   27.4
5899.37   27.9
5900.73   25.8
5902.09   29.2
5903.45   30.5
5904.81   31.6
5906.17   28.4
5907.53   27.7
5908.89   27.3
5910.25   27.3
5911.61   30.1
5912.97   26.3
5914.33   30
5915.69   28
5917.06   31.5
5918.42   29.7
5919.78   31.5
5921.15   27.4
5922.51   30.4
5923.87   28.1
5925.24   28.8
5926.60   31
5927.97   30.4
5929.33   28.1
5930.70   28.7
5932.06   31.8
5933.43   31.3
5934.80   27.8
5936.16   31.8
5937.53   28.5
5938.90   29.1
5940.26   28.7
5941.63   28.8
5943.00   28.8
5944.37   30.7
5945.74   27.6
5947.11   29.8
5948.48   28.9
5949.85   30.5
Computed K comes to 1.1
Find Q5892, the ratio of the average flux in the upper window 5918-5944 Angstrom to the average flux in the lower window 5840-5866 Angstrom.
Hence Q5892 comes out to 1.0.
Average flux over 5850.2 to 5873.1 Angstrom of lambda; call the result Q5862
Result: 30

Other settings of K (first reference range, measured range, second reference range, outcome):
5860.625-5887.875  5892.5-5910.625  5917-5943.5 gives 1.2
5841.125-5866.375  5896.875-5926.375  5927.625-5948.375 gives 0.9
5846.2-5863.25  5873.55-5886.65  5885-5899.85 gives -1.4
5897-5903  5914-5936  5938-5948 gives -1.0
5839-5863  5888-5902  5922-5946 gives 1.7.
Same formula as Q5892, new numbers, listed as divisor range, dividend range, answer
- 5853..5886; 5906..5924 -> 0.96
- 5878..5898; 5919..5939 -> 1.09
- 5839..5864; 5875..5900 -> 0.92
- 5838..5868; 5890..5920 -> 0.93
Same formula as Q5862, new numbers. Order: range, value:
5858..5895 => 29.1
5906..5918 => 28.5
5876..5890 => 28.5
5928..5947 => 29.4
